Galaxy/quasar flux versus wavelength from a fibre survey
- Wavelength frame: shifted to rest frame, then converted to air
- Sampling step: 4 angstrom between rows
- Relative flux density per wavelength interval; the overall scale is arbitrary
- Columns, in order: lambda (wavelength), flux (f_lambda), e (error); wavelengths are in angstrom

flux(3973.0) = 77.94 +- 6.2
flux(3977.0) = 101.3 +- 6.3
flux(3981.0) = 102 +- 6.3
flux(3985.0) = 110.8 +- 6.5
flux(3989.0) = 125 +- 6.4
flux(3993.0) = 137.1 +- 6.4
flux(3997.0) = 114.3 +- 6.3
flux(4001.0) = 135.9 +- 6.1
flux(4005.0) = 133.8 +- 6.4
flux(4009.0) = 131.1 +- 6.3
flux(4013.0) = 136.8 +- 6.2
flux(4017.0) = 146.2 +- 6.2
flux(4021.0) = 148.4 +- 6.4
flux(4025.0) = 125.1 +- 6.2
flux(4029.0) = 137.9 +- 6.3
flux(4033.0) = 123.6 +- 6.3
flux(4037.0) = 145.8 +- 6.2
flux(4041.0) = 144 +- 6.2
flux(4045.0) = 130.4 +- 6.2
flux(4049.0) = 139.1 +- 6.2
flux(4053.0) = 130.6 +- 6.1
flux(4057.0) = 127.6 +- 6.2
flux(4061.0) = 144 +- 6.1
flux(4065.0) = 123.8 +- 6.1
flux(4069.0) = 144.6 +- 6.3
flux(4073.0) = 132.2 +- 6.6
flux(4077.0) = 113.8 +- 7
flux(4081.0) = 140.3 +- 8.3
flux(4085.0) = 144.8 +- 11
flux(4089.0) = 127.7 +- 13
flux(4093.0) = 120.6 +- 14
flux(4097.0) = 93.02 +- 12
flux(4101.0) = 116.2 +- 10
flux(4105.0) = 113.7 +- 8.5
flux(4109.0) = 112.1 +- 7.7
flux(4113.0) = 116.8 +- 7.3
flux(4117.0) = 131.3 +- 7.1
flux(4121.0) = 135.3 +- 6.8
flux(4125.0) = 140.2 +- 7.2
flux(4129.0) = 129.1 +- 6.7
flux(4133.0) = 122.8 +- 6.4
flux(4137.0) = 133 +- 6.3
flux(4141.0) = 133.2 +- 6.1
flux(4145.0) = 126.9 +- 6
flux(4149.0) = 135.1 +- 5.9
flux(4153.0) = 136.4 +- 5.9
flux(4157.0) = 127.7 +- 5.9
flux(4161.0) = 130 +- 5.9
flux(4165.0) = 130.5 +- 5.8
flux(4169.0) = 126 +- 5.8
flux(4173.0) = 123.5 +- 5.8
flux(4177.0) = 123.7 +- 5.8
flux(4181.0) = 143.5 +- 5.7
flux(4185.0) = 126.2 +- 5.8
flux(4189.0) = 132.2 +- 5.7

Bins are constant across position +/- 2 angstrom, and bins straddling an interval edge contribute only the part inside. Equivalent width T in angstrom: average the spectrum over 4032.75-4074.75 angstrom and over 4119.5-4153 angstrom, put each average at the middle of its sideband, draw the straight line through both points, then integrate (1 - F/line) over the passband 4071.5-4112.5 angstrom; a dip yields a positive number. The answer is 3.9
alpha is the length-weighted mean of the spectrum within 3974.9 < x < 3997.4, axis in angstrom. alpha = 115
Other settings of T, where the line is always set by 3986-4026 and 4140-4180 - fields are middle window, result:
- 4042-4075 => -0.6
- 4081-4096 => 0.2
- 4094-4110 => 2.6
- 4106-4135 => 0.9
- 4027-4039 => -0.3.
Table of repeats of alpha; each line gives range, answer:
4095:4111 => 109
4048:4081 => 132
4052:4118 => 125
